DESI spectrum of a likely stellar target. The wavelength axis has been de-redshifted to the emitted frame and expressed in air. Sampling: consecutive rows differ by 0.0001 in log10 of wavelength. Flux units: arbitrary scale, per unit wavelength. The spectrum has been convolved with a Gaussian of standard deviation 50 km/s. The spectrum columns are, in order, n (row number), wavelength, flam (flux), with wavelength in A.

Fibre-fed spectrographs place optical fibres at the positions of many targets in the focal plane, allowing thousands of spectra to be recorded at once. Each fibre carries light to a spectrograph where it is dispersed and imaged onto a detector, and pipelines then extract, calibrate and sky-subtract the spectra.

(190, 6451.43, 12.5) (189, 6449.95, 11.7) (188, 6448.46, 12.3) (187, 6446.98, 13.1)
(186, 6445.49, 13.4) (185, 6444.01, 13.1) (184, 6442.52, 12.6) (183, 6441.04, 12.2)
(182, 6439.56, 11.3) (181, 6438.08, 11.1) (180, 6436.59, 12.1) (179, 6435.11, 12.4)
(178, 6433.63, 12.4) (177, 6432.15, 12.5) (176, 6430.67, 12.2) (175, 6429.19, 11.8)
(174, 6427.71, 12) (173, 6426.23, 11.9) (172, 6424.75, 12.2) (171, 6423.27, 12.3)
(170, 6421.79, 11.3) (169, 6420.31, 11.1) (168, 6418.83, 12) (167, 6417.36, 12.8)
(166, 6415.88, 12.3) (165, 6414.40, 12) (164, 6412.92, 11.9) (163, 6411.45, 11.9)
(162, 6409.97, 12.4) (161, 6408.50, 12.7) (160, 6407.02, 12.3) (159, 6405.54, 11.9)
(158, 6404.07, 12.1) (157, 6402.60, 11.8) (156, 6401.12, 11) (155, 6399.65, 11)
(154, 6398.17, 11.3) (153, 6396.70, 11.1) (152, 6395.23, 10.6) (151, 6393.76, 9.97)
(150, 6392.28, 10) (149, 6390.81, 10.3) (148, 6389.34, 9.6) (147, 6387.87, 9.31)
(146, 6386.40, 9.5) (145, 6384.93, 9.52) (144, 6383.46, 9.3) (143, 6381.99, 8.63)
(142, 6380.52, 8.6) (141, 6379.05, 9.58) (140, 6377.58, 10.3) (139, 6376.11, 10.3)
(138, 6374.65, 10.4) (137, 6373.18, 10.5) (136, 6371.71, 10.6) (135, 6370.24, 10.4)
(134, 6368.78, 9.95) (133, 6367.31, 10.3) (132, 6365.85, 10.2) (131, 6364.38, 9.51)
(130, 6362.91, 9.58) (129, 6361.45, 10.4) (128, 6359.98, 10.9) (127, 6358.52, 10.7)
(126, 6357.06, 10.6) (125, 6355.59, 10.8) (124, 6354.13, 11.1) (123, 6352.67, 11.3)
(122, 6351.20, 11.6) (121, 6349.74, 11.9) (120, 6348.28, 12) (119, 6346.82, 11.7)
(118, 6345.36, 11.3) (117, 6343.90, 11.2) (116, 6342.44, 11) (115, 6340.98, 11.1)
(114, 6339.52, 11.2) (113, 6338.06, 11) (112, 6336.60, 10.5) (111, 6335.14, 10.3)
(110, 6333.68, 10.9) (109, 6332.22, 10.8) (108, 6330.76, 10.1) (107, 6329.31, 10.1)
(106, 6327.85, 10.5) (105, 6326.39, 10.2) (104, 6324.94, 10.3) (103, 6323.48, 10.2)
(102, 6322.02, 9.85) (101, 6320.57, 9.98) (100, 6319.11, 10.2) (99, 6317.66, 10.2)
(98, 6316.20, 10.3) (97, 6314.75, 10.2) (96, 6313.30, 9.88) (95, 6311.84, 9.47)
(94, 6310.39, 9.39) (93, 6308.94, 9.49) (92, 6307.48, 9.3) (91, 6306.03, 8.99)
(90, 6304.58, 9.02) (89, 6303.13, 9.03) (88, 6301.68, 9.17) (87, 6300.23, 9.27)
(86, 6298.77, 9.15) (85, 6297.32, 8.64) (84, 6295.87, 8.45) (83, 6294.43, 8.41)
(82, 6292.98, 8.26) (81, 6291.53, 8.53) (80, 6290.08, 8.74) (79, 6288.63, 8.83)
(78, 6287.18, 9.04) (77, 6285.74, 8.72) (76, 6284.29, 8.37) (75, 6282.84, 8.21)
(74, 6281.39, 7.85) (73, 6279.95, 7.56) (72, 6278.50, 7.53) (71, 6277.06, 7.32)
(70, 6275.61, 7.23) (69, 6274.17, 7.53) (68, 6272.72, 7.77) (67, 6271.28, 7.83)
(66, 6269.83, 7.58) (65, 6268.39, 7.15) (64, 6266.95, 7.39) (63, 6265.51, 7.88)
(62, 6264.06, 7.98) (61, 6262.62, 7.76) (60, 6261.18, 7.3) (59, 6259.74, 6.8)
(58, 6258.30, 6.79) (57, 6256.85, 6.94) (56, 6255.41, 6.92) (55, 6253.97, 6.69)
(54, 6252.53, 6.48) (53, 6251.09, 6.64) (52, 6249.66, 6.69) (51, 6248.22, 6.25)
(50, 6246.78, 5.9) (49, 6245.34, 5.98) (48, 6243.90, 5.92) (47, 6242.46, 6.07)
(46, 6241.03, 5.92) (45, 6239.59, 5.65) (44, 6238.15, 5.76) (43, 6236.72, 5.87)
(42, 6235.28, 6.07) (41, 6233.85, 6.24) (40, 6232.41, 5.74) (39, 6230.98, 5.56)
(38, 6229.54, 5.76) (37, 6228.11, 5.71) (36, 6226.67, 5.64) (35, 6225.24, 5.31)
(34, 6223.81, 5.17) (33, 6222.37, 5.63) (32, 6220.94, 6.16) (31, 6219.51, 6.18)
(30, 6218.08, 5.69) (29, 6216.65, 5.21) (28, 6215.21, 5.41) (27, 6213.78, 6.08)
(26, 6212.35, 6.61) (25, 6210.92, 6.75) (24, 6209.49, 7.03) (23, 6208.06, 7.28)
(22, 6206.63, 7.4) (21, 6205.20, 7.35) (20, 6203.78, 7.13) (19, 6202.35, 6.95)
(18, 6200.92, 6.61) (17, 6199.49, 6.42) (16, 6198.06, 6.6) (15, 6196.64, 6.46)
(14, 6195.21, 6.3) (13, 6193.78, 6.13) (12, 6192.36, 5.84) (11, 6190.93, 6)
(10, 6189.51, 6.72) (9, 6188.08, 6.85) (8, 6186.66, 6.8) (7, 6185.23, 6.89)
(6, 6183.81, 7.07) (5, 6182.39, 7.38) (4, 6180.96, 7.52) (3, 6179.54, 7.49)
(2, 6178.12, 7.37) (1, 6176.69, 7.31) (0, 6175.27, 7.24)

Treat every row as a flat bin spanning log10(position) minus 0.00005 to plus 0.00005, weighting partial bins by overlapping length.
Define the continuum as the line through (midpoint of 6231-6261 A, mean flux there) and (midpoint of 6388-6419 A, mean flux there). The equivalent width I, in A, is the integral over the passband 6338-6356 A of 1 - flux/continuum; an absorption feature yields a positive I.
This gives -3.3 A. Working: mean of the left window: 6.27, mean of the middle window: 11.3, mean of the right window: 11.4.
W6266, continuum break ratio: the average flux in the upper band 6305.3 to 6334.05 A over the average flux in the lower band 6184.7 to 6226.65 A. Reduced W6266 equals 1.6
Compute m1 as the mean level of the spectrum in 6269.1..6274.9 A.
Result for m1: 7.68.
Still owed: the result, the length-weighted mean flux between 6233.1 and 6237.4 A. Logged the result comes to 6.05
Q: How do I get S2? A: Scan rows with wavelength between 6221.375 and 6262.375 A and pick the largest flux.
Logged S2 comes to 7.3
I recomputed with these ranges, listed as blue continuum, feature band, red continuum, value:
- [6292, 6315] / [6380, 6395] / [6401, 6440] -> 2.24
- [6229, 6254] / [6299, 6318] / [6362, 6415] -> -3.23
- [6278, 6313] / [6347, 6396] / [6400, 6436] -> 2.23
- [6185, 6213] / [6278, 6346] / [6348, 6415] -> -3.03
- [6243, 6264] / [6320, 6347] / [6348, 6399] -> -4.56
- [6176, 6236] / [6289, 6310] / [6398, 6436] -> -0.01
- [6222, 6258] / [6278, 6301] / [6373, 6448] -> -2.75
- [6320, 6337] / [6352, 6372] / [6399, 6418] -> 1.03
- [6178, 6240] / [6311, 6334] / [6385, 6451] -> -2.32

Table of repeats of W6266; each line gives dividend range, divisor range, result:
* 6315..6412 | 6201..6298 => 1.53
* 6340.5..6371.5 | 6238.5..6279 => 1.57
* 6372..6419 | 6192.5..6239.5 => 1.75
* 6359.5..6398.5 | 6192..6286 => 1.51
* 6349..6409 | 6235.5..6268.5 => 1.59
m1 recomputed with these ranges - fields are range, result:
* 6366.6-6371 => 10.2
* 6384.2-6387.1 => 9.51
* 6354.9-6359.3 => 10.7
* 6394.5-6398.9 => 11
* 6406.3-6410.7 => 12.5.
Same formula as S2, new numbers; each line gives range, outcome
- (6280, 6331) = 10.5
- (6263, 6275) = 7.98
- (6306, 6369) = 12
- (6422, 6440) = 12.5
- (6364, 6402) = 11.3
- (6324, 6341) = 11.2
